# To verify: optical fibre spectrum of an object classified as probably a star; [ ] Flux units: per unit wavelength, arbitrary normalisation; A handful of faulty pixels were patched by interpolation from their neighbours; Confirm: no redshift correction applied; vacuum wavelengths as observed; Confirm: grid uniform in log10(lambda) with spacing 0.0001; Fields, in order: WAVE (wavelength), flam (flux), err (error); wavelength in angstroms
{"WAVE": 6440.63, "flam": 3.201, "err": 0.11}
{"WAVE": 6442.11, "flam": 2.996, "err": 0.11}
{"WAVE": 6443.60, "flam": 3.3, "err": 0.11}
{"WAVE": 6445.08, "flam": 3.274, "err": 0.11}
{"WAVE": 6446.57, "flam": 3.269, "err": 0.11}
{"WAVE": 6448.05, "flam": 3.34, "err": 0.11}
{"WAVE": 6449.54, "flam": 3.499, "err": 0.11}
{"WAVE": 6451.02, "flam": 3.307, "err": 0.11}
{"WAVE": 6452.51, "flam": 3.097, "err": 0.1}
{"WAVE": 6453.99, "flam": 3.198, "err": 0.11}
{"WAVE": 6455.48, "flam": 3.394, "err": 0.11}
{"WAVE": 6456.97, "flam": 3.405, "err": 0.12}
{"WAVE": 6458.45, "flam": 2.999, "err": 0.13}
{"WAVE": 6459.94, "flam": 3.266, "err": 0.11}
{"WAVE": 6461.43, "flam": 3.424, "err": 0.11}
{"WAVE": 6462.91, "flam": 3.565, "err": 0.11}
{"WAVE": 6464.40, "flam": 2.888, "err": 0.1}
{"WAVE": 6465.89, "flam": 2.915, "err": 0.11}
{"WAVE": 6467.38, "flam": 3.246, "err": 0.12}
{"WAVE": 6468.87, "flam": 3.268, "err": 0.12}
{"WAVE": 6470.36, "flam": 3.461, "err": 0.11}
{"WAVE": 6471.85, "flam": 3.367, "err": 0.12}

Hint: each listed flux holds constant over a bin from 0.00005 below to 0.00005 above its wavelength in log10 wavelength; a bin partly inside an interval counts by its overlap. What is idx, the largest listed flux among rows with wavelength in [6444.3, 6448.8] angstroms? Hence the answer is 3.34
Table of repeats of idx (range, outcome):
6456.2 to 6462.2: 3.424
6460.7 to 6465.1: 3.565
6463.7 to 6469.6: 3.268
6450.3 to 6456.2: 3.394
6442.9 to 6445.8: 3.3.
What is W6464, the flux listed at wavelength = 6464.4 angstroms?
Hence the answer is 2.888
